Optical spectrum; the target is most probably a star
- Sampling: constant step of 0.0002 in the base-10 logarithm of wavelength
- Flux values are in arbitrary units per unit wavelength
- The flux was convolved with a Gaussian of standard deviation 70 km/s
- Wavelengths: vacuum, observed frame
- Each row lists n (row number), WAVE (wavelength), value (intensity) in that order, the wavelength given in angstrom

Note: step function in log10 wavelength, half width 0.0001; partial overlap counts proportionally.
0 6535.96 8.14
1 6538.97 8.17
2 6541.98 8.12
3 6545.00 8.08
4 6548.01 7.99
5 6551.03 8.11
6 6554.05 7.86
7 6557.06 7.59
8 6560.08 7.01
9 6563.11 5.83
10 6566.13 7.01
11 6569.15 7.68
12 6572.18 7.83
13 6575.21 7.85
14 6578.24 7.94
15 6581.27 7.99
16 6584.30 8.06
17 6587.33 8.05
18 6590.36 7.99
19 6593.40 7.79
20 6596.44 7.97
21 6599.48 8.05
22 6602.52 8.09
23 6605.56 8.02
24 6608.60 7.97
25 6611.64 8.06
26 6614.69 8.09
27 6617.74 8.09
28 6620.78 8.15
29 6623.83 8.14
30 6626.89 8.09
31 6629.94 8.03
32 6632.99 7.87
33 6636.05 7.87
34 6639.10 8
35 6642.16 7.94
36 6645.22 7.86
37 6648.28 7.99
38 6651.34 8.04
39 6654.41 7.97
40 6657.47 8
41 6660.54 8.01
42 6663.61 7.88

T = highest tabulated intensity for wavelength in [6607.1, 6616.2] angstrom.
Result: 8.09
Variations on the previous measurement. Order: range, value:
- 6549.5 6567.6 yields 8.11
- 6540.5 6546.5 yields 8.12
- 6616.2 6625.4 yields 8.15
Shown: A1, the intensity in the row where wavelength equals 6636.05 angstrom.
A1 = 7.87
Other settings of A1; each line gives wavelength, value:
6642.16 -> 7.94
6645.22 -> 7.86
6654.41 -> 7.97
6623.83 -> 8.14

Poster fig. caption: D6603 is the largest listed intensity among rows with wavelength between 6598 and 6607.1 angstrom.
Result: 8.09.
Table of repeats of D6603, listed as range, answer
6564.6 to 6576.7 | 7.85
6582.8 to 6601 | 8.06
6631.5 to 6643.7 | 8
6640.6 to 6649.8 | 7.99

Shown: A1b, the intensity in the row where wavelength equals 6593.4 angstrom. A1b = 7.79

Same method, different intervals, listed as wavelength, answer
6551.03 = 8.11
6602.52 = 8.09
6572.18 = 7.83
